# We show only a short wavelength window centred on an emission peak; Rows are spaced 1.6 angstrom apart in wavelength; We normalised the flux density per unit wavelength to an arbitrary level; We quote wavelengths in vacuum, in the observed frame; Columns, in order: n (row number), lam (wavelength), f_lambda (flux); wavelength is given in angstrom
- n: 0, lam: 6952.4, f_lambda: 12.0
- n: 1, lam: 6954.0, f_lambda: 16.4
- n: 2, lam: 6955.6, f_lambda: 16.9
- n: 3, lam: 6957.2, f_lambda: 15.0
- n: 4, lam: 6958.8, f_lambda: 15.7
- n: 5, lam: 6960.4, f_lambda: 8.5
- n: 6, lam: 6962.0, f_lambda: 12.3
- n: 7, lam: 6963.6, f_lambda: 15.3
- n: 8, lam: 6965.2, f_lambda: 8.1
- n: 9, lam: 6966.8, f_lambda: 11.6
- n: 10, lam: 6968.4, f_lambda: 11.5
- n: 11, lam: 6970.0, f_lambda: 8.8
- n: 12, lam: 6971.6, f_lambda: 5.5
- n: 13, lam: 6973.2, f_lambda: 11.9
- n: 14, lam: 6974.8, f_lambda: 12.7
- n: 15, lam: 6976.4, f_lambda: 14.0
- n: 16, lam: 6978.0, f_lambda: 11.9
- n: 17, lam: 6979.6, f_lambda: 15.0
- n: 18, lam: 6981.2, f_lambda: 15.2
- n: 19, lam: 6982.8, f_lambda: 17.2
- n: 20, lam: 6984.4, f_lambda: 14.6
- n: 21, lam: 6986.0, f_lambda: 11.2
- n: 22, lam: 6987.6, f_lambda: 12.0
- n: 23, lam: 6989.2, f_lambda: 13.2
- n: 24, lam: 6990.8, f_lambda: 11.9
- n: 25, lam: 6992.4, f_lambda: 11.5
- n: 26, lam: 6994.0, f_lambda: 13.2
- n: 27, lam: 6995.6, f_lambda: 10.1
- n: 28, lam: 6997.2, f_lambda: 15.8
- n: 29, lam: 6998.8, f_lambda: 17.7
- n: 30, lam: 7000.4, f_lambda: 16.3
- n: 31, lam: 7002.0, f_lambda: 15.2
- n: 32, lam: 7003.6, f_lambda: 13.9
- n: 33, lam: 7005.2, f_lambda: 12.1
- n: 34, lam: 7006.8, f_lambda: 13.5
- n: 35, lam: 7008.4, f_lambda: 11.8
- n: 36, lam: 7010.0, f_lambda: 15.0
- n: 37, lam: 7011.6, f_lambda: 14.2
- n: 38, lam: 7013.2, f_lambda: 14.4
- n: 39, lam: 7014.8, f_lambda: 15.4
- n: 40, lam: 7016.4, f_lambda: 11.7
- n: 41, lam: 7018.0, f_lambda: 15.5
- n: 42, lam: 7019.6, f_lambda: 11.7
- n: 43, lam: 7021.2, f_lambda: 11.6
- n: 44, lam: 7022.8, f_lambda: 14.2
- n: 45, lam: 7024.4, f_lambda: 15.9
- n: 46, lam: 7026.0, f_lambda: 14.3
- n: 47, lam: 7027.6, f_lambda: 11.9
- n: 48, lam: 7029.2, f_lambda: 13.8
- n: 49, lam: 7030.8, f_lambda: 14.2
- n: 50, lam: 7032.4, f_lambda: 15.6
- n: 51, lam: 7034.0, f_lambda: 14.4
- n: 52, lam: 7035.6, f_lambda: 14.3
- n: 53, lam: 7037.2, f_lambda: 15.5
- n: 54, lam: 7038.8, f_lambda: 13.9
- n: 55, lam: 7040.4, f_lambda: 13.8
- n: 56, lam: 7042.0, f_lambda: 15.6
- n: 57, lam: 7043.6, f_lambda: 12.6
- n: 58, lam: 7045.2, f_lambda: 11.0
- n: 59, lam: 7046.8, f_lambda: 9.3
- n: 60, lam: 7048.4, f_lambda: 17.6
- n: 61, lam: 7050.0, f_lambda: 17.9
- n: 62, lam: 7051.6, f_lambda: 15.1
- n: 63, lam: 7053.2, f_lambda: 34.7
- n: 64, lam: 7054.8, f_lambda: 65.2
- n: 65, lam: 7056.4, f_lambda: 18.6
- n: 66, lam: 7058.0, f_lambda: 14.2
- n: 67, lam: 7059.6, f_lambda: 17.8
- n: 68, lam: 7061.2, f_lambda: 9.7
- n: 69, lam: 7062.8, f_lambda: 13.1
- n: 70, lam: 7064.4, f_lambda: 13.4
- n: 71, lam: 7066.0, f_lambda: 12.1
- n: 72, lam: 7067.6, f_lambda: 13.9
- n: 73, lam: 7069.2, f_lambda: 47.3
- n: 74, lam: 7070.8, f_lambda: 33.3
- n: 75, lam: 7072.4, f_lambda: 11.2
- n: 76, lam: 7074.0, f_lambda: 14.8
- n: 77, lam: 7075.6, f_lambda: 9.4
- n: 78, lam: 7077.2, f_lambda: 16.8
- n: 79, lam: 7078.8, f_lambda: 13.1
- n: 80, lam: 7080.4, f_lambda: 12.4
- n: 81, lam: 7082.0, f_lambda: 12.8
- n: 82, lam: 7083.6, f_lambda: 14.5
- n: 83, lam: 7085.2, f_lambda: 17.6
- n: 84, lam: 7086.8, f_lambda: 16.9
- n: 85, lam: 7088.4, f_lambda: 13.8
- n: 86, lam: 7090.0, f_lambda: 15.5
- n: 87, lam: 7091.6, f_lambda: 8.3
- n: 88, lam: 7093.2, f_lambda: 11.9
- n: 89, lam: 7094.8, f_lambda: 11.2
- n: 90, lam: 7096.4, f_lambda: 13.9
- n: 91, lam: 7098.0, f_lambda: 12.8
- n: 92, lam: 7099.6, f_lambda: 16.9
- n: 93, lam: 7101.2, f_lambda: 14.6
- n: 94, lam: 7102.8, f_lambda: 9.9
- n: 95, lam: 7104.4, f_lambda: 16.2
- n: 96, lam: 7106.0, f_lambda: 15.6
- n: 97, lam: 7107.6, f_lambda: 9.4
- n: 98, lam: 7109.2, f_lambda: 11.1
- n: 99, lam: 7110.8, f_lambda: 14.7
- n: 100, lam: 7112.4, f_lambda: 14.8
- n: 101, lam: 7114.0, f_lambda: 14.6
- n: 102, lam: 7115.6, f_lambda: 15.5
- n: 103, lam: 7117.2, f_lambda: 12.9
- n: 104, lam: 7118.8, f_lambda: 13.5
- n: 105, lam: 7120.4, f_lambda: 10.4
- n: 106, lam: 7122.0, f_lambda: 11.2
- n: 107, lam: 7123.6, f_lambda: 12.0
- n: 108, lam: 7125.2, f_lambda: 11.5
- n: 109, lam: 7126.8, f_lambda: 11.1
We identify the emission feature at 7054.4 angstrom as [S II] 6716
